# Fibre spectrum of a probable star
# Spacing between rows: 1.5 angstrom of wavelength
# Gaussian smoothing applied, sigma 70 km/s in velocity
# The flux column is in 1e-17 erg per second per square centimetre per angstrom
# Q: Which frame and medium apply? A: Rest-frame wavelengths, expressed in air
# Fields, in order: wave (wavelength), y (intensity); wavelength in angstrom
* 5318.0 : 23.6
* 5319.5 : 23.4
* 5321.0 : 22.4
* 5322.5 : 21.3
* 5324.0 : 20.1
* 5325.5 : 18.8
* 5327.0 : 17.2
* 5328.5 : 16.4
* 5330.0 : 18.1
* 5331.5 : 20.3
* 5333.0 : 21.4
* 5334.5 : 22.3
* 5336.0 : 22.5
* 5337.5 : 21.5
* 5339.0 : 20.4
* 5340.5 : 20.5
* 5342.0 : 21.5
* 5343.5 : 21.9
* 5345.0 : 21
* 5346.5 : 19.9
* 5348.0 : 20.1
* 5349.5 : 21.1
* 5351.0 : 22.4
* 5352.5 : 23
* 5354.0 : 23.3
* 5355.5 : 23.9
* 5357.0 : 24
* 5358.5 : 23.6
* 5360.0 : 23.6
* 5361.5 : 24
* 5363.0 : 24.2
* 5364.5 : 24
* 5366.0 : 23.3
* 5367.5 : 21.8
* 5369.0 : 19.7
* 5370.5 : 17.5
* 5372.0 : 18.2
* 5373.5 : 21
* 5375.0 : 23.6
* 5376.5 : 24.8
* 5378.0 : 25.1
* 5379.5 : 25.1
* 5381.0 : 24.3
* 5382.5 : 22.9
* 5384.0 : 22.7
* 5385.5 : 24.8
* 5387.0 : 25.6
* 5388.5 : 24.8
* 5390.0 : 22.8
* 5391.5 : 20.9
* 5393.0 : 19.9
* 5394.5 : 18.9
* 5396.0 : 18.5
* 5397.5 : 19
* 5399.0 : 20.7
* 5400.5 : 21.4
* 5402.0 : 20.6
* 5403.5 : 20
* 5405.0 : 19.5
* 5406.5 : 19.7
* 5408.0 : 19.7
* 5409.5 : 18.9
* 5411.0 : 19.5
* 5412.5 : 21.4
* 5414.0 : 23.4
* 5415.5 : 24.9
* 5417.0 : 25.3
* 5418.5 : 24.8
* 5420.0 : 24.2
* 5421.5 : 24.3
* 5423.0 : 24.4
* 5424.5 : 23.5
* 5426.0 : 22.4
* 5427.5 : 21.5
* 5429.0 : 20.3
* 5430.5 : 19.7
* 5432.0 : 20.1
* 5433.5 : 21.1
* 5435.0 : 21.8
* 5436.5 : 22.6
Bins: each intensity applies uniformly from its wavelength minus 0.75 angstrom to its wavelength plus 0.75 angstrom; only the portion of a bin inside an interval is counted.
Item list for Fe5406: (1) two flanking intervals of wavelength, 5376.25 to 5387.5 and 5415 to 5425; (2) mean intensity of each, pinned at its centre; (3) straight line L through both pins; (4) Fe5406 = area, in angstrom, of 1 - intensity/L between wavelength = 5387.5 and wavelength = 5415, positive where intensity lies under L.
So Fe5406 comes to 4.3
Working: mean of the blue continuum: 24.4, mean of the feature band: 20.6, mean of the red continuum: 24.5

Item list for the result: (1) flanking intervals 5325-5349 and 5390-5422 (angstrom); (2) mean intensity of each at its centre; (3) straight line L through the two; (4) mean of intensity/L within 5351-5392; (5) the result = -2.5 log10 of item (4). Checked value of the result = -0.115 mag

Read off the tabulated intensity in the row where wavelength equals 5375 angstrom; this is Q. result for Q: 23.6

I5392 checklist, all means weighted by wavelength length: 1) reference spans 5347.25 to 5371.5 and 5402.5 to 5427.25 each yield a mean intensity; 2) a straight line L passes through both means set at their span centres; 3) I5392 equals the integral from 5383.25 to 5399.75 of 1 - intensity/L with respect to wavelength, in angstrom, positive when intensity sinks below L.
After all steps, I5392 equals 0.45 angstrom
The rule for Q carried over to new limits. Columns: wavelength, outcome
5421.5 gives 24.3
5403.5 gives 20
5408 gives 19.7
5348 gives 20.1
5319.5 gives 23.4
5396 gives 18.5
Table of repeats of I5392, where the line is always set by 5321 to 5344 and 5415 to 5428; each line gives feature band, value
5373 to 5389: -1.29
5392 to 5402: 1.36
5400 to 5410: 1.42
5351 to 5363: -1.27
